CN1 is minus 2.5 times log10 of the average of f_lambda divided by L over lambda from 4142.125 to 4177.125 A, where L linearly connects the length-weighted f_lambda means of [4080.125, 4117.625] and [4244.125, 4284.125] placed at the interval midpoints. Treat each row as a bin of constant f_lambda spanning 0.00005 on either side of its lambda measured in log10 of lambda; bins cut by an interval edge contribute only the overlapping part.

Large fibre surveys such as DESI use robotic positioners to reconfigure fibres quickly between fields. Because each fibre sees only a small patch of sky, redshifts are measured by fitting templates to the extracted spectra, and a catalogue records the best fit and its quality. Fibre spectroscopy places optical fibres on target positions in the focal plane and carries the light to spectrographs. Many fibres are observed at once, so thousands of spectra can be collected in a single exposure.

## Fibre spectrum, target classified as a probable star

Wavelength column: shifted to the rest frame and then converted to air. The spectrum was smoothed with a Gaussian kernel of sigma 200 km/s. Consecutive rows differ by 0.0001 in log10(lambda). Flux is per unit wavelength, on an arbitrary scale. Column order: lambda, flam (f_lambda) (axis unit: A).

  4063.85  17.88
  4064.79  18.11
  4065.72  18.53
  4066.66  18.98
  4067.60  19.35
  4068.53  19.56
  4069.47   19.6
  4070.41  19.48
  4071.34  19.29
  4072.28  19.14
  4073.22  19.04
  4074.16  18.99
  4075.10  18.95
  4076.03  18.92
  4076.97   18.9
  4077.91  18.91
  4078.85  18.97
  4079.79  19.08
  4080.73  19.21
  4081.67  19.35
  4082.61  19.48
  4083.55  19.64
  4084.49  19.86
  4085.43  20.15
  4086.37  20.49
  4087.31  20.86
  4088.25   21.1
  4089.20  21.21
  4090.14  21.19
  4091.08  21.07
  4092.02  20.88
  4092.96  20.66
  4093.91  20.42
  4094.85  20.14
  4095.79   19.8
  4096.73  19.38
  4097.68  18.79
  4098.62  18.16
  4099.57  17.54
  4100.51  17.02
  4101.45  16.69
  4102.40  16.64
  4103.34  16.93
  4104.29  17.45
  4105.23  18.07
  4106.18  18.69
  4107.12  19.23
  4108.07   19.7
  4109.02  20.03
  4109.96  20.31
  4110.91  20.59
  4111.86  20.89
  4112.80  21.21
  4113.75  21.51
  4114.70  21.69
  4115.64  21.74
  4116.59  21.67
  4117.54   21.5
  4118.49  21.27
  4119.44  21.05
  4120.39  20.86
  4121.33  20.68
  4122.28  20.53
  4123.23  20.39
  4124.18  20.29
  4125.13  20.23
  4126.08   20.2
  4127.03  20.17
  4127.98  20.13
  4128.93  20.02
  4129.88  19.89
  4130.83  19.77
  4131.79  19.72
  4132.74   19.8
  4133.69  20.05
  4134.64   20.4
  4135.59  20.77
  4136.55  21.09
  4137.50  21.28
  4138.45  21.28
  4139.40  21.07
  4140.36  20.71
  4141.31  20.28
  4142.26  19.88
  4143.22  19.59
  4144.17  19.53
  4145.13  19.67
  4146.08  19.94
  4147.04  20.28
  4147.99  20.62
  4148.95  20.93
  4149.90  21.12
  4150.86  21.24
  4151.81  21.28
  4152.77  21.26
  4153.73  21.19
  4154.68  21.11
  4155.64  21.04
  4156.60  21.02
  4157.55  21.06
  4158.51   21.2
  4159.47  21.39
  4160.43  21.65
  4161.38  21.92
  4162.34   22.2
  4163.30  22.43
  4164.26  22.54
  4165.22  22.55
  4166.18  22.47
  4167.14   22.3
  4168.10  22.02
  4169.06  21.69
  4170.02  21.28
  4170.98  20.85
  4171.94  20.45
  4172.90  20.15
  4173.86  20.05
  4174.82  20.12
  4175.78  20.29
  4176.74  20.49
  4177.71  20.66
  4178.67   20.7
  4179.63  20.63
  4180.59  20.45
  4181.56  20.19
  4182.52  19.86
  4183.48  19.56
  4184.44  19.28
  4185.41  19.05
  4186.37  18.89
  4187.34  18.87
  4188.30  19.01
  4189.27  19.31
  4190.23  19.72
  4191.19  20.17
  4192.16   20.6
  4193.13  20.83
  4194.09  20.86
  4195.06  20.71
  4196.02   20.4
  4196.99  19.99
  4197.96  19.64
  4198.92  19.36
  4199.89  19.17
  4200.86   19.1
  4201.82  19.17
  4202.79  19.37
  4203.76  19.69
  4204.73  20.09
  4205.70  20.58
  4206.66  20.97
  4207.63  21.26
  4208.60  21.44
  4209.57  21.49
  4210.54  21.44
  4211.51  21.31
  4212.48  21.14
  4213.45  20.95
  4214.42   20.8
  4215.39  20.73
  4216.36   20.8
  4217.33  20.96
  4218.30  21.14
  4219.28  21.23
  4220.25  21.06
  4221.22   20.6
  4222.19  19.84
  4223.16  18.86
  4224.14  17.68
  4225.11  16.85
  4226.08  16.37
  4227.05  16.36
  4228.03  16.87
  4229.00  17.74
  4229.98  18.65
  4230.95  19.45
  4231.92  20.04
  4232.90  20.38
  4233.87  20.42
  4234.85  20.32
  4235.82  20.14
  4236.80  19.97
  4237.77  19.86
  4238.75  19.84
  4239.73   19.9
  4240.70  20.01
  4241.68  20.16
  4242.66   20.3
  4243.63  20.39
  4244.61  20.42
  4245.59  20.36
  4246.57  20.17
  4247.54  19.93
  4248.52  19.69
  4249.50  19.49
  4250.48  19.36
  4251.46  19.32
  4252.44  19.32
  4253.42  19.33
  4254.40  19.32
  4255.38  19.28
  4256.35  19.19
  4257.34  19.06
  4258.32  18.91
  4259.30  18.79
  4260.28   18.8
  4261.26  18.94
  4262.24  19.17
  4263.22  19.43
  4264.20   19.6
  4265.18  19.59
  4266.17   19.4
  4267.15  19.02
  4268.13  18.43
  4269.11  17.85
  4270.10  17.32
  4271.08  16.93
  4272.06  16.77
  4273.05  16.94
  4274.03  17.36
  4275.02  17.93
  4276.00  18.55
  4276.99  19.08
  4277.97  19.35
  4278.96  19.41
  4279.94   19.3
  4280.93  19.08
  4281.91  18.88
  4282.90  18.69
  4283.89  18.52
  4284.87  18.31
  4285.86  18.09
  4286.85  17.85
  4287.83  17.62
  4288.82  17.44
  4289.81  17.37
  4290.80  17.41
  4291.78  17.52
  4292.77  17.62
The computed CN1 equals -0.09 mag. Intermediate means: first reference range 19.8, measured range 21.1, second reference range 18.9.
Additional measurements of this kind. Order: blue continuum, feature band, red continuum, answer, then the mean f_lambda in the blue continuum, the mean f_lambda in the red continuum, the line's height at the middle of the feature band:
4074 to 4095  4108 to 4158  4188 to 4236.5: -0.038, 19.9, 19.9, 19.9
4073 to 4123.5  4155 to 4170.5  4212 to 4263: -0.110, 19.8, 19.6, 19.7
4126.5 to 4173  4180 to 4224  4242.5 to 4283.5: -0.010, 20.9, 19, 20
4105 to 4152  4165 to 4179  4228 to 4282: -0.054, 20.5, 19.2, 20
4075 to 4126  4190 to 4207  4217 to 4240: -0.032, 19.8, 19.3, 19.4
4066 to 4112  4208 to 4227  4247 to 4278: -0.068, 19.3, 18.8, 18.9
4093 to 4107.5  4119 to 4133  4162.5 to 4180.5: -0.046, 18.4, 21.2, 19.4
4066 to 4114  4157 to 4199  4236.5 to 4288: -0.077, 19.4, 19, 19.2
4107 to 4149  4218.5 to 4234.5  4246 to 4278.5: 0.019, 20.5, 18.8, 19.3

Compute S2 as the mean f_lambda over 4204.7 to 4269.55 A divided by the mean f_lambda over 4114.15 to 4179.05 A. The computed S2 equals 0.94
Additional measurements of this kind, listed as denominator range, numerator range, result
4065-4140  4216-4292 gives 0.96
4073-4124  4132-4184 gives 1.06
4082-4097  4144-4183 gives 1.03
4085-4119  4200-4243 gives 1.00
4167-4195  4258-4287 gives 0.92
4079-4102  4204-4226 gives 1.04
